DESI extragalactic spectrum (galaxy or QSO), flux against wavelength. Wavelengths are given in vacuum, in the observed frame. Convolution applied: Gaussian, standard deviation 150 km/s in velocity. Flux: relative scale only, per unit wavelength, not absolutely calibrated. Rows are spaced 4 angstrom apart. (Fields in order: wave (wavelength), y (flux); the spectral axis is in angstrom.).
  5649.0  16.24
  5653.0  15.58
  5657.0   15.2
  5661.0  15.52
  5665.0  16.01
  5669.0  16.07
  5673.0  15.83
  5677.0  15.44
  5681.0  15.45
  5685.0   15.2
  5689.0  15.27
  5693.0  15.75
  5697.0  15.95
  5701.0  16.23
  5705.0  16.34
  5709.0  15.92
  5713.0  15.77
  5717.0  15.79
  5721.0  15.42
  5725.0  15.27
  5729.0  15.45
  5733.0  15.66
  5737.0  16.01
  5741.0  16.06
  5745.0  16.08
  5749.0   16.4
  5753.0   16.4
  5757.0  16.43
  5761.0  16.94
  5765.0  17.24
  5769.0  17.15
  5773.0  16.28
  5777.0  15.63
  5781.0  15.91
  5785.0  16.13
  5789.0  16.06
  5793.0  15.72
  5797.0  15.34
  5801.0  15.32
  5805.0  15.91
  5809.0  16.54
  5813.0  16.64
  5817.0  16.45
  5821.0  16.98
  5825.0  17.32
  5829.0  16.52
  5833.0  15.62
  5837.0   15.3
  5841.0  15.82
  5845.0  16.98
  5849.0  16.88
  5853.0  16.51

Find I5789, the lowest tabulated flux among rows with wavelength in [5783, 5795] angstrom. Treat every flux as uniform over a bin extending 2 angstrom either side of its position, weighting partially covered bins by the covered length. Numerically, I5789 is 15.72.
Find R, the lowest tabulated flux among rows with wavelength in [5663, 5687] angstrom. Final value 15.2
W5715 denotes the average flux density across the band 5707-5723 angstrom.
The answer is 15.7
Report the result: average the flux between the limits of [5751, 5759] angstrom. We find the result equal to 16.4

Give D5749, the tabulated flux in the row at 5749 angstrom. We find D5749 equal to 16.4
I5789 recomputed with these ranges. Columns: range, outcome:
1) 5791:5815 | 15.32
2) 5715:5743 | 15.27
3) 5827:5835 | 15.62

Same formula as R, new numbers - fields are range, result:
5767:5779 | 15.63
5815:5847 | 15.3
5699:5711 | 15.92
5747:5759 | 16.4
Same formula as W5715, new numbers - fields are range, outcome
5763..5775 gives 16.9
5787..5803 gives 15.6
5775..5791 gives 15.9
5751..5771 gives 16.8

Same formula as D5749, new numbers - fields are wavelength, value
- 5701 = 16.23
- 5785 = 16.13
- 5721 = 15.42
